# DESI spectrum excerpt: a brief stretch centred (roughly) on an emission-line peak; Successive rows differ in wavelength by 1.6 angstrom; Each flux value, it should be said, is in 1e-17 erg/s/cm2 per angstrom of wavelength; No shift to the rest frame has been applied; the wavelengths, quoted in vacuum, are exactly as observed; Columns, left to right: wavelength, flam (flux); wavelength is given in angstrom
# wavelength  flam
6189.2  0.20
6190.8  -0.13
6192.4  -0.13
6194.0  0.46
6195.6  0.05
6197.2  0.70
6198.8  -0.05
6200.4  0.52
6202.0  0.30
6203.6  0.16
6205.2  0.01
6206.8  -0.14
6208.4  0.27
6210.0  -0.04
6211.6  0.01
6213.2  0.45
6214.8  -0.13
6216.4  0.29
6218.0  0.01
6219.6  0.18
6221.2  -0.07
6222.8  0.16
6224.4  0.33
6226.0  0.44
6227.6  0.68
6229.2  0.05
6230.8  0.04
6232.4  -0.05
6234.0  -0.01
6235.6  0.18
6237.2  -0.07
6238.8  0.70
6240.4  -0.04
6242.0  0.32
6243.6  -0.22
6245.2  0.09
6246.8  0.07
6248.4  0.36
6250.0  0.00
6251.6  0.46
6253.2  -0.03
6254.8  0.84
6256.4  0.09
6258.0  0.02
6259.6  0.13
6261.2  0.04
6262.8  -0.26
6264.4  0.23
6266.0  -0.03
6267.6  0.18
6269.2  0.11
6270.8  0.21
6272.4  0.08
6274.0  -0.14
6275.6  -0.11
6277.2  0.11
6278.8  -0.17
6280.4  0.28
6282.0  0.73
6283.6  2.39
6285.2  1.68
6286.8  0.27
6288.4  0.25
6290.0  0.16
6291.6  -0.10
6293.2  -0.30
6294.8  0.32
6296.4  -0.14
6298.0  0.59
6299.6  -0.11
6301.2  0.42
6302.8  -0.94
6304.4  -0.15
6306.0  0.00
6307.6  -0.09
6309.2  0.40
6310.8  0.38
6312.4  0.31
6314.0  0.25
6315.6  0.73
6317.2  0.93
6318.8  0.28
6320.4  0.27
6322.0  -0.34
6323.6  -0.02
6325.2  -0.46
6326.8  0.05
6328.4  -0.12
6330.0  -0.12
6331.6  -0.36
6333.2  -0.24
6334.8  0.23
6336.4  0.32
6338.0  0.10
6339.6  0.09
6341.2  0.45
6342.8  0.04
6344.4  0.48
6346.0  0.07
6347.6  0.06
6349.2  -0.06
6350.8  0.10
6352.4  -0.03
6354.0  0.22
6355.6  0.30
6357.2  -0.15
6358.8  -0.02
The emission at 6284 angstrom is H-gamma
